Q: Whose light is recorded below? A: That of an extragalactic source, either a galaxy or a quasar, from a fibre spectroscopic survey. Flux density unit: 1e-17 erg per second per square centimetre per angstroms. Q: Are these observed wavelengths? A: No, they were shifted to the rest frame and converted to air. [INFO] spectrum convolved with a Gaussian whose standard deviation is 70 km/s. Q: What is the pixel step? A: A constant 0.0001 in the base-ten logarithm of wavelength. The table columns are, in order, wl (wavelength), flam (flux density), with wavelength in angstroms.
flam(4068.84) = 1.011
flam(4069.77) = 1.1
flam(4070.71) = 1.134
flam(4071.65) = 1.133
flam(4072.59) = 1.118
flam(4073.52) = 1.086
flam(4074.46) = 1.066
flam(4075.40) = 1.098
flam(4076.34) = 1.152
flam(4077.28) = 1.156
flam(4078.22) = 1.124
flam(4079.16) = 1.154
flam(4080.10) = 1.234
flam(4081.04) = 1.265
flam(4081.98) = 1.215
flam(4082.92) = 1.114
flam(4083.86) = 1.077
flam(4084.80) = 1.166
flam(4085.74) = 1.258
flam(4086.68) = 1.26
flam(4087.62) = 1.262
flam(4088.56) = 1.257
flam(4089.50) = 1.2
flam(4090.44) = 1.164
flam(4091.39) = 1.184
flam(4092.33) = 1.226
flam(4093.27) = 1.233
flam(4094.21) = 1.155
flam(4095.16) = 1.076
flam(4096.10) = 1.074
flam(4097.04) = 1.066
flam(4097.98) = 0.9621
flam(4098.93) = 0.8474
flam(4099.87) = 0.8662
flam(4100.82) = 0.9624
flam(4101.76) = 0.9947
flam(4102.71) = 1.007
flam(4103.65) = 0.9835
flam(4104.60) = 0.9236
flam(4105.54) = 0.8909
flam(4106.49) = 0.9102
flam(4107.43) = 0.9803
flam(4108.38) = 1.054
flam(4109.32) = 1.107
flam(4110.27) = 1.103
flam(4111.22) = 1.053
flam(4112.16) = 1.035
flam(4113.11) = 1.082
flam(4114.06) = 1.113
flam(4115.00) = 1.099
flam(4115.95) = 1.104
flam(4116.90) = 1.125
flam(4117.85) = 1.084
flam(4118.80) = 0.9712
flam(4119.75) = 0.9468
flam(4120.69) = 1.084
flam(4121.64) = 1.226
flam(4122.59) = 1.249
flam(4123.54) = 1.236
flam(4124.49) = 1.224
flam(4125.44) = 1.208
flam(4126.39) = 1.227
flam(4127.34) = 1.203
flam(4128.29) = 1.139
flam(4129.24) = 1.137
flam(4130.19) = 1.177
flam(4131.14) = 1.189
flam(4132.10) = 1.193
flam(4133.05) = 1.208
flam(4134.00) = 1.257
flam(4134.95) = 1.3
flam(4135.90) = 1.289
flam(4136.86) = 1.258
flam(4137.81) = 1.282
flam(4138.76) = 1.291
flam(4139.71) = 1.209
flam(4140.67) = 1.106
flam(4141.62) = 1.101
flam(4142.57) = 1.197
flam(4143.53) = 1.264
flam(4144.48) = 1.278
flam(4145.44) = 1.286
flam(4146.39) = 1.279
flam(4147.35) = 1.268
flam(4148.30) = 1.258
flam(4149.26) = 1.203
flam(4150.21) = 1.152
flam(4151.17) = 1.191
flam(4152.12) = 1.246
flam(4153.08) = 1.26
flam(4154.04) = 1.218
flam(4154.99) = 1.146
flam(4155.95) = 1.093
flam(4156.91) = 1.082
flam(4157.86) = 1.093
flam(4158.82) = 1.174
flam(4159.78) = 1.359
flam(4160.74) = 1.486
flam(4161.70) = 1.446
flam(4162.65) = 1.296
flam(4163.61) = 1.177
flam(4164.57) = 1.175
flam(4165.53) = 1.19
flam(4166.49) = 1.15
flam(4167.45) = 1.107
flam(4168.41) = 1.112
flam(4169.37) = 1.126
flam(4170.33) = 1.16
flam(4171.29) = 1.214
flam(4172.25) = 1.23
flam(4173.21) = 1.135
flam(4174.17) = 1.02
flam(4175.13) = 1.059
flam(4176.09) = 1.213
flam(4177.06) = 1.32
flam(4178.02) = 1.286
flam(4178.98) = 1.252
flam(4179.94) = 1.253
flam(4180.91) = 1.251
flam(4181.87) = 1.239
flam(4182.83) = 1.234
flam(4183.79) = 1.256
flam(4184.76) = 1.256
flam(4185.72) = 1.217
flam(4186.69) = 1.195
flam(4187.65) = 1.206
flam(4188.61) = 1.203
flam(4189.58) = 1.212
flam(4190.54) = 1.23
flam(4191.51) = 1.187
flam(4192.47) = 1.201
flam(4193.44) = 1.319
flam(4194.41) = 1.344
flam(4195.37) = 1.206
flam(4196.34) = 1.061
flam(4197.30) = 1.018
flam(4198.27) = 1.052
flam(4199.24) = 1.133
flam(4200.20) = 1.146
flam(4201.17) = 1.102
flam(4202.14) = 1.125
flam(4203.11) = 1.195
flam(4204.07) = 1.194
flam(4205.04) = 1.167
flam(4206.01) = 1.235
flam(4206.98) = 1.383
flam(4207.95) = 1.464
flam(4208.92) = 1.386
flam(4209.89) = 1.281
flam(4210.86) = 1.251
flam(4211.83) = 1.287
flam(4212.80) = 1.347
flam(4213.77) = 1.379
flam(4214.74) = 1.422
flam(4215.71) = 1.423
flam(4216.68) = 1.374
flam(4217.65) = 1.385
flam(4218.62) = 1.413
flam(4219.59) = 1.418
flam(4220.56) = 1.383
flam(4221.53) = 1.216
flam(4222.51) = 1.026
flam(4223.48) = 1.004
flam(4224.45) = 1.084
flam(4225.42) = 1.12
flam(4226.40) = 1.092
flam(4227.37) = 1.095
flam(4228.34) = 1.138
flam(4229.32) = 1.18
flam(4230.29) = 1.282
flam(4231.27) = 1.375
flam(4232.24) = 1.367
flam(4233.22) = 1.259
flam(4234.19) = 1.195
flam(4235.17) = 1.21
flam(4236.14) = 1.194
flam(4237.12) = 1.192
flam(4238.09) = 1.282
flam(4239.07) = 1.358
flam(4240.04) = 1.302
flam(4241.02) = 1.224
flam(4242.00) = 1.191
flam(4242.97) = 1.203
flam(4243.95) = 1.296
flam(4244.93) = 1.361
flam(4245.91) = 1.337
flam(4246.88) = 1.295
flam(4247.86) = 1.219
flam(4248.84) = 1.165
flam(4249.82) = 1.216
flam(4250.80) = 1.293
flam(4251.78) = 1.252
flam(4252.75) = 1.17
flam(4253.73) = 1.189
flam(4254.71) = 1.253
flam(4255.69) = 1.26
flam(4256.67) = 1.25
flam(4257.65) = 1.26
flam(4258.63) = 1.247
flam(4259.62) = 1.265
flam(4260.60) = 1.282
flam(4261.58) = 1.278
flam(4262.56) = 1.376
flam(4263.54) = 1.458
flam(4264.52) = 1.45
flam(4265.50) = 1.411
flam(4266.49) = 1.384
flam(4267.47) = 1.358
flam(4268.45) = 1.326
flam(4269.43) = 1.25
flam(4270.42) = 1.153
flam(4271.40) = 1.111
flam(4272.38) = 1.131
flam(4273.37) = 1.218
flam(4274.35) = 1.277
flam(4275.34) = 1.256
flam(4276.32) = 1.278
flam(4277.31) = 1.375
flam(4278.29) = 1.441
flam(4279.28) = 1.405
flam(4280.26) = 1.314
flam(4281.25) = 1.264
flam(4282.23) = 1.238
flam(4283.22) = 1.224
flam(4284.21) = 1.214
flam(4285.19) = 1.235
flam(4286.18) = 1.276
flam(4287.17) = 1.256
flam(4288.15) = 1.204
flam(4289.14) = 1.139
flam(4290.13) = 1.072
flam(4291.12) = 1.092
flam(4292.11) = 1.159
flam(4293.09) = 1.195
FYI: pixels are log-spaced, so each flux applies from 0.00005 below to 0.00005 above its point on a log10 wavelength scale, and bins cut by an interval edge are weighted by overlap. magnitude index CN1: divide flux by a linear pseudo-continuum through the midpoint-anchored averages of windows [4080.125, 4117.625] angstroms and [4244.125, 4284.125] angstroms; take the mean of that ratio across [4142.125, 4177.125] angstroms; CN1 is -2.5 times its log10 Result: -0.042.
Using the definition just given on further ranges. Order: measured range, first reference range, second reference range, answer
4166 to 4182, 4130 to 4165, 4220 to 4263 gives 0.04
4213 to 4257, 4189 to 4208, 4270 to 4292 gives -0.04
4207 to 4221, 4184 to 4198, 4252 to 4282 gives -0.12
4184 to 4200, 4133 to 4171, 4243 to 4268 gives 0.05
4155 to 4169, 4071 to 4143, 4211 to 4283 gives -0.02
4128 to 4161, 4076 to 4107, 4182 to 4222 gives -0.04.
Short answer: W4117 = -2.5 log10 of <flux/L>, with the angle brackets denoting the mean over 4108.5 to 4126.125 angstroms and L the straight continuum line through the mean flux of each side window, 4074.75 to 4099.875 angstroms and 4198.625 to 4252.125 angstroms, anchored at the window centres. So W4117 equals 0.053 mag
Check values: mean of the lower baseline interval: 1.15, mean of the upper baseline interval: 1.25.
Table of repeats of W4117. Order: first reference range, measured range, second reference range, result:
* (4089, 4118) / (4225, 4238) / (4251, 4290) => 0.01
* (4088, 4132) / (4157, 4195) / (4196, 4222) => -0.01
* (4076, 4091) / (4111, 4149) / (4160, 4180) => 0.02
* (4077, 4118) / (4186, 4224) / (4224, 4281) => -0.03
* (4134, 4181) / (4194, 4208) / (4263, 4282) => 0.06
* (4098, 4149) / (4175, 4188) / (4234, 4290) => -0.04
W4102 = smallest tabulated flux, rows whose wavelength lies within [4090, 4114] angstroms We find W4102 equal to 0.8474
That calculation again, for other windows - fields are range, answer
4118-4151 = 0.9468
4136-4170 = 1.082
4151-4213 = 1.018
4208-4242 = 1.004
